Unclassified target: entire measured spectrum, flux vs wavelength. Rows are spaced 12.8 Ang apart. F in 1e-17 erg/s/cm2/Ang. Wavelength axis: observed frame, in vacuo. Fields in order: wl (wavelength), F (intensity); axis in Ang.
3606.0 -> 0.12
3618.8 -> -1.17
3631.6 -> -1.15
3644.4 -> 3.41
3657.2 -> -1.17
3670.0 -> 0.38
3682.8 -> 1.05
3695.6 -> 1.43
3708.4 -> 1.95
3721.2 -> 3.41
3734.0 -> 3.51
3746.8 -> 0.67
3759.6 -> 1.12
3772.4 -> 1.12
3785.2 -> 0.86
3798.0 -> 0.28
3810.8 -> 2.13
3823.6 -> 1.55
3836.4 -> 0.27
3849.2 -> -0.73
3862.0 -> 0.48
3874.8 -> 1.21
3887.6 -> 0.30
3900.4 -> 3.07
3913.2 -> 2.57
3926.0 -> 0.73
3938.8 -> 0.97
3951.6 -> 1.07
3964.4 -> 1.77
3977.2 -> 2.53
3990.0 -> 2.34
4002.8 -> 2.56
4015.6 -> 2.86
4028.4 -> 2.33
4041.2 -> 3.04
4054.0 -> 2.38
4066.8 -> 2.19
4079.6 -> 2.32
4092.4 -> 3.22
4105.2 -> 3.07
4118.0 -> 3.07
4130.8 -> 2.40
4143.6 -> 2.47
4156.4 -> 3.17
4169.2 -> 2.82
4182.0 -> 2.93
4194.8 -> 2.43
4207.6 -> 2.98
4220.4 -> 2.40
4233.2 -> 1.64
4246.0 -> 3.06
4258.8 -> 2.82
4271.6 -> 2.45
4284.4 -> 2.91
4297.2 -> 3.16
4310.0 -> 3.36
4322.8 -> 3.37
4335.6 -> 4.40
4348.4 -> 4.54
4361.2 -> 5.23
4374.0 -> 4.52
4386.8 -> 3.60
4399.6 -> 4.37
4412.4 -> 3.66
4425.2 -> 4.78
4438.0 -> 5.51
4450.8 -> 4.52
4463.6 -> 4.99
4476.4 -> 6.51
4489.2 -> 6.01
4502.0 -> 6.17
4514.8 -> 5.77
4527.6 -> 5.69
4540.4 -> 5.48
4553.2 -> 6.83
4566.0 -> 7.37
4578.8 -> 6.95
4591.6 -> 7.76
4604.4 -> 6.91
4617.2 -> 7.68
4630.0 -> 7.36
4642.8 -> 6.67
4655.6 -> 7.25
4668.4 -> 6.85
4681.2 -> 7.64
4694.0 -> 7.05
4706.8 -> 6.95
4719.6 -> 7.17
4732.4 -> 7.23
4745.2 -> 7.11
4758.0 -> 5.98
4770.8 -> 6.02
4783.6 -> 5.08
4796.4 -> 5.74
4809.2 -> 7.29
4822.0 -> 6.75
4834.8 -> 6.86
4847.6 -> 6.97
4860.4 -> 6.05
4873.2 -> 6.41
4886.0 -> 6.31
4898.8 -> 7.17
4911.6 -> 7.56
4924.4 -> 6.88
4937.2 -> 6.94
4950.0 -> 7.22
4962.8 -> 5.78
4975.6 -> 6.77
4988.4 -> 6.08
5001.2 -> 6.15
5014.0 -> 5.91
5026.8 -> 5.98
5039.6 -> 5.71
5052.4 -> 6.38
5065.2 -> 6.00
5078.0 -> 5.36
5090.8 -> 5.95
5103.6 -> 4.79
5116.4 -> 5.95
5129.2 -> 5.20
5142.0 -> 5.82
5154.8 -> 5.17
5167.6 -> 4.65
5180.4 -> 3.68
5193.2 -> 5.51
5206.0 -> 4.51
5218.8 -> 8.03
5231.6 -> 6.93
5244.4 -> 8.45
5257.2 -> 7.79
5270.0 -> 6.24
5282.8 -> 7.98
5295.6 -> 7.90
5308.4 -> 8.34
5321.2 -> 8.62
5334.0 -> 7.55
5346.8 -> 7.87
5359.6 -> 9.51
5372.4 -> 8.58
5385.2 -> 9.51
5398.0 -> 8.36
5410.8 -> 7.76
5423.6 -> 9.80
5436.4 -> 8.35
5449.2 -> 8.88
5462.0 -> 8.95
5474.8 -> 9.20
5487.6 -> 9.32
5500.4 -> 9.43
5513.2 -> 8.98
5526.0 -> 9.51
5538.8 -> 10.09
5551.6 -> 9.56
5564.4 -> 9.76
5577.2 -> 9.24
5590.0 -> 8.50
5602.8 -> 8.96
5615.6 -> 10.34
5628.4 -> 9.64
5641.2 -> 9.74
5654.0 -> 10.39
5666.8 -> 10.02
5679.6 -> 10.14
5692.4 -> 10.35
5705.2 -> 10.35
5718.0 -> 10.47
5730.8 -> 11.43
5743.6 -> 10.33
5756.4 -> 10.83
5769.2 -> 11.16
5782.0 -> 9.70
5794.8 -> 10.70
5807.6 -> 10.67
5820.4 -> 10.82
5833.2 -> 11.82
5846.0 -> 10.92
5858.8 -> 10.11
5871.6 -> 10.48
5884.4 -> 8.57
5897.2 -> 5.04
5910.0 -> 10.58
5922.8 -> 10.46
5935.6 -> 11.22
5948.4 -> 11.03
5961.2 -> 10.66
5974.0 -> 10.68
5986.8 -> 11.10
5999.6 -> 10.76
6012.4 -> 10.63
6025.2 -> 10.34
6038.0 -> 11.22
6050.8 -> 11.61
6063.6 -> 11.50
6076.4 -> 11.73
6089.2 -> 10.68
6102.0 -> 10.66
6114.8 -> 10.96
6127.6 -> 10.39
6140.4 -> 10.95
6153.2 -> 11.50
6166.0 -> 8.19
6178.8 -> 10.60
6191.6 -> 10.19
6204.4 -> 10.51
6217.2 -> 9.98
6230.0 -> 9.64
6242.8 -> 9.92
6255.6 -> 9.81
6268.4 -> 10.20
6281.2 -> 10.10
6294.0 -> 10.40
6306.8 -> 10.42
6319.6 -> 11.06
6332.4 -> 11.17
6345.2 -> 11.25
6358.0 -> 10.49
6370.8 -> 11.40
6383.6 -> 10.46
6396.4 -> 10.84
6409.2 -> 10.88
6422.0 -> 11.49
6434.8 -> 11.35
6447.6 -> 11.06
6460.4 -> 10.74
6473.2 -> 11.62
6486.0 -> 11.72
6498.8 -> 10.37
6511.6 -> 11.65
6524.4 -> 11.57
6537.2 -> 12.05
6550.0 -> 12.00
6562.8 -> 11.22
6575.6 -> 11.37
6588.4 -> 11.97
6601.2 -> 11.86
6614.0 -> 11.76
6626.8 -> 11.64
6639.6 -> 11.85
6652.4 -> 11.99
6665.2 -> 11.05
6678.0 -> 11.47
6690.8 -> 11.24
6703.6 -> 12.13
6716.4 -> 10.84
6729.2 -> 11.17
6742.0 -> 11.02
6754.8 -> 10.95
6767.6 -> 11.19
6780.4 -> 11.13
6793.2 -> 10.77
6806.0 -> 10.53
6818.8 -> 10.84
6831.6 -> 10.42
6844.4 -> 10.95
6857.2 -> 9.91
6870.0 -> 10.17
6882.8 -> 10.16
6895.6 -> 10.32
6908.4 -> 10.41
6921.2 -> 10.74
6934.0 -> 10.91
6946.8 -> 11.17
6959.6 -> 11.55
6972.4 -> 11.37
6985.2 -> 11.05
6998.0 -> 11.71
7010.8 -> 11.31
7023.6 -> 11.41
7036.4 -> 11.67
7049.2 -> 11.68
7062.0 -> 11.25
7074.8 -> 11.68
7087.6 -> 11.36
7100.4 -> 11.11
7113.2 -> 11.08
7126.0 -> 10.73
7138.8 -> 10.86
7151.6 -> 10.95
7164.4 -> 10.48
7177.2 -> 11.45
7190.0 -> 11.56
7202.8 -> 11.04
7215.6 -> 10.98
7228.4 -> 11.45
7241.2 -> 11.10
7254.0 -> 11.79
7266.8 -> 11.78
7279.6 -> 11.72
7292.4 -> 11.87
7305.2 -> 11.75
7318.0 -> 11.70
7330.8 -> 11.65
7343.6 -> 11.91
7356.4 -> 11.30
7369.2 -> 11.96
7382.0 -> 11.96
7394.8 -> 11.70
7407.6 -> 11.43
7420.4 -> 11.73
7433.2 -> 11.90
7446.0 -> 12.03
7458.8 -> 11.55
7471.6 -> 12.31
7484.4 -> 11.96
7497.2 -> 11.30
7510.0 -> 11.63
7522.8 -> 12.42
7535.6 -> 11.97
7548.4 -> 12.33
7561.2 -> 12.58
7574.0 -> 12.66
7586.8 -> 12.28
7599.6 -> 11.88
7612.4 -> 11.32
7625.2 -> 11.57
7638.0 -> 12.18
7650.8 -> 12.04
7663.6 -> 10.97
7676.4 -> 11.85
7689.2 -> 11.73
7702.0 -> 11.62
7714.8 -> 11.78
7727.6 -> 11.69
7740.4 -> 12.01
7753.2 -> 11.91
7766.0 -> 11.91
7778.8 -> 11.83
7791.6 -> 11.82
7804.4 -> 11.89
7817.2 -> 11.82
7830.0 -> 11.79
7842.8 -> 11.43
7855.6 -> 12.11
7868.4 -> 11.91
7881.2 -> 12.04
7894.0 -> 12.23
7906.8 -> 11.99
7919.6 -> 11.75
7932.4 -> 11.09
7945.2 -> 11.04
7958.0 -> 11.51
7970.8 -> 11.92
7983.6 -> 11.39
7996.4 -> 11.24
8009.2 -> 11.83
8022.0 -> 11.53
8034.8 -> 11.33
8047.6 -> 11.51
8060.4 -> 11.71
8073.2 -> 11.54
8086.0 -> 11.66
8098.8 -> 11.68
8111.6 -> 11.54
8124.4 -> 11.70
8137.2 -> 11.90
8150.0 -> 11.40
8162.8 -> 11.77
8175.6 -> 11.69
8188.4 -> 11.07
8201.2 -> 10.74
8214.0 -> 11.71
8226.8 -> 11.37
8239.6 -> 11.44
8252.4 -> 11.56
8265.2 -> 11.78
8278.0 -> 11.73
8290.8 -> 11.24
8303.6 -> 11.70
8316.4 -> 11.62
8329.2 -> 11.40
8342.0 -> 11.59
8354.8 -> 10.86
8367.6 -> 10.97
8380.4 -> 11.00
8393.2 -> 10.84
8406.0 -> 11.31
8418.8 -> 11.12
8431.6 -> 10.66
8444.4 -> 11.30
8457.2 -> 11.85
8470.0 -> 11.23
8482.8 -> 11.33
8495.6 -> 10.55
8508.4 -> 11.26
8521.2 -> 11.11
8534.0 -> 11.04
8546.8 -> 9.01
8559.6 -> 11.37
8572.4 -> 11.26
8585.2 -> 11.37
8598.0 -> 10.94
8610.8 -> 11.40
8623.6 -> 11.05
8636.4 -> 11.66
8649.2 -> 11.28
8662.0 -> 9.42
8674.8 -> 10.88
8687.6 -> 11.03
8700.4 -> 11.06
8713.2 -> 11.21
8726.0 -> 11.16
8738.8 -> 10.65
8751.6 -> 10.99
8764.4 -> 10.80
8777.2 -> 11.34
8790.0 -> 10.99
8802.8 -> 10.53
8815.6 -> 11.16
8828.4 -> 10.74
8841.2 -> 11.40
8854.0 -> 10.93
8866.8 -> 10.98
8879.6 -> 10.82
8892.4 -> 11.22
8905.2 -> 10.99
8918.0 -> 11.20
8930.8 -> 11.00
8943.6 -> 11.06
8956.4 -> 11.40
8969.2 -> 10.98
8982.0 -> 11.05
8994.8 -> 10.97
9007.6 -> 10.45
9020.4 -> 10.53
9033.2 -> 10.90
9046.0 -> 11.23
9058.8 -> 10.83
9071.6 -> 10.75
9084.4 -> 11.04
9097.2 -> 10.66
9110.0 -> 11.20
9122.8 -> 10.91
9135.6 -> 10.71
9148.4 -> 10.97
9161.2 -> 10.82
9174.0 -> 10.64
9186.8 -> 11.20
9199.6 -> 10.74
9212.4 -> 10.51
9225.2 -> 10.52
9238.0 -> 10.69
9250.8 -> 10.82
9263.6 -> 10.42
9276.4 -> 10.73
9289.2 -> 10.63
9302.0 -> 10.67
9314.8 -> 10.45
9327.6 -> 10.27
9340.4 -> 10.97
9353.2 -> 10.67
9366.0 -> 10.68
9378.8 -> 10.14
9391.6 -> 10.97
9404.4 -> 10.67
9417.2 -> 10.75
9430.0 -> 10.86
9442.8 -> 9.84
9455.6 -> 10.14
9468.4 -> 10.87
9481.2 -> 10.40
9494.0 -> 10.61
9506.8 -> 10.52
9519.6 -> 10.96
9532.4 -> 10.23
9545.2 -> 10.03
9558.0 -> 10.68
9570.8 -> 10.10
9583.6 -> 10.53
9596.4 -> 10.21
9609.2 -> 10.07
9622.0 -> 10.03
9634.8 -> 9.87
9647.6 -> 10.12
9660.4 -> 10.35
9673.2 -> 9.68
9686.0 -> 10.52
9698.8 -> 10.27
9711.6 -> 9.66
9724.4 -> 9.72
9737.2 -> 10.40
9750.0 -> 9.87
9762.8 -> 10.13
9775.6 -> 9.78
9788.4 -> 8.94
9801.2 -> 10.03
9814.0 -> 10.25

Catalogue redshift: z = 0.00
